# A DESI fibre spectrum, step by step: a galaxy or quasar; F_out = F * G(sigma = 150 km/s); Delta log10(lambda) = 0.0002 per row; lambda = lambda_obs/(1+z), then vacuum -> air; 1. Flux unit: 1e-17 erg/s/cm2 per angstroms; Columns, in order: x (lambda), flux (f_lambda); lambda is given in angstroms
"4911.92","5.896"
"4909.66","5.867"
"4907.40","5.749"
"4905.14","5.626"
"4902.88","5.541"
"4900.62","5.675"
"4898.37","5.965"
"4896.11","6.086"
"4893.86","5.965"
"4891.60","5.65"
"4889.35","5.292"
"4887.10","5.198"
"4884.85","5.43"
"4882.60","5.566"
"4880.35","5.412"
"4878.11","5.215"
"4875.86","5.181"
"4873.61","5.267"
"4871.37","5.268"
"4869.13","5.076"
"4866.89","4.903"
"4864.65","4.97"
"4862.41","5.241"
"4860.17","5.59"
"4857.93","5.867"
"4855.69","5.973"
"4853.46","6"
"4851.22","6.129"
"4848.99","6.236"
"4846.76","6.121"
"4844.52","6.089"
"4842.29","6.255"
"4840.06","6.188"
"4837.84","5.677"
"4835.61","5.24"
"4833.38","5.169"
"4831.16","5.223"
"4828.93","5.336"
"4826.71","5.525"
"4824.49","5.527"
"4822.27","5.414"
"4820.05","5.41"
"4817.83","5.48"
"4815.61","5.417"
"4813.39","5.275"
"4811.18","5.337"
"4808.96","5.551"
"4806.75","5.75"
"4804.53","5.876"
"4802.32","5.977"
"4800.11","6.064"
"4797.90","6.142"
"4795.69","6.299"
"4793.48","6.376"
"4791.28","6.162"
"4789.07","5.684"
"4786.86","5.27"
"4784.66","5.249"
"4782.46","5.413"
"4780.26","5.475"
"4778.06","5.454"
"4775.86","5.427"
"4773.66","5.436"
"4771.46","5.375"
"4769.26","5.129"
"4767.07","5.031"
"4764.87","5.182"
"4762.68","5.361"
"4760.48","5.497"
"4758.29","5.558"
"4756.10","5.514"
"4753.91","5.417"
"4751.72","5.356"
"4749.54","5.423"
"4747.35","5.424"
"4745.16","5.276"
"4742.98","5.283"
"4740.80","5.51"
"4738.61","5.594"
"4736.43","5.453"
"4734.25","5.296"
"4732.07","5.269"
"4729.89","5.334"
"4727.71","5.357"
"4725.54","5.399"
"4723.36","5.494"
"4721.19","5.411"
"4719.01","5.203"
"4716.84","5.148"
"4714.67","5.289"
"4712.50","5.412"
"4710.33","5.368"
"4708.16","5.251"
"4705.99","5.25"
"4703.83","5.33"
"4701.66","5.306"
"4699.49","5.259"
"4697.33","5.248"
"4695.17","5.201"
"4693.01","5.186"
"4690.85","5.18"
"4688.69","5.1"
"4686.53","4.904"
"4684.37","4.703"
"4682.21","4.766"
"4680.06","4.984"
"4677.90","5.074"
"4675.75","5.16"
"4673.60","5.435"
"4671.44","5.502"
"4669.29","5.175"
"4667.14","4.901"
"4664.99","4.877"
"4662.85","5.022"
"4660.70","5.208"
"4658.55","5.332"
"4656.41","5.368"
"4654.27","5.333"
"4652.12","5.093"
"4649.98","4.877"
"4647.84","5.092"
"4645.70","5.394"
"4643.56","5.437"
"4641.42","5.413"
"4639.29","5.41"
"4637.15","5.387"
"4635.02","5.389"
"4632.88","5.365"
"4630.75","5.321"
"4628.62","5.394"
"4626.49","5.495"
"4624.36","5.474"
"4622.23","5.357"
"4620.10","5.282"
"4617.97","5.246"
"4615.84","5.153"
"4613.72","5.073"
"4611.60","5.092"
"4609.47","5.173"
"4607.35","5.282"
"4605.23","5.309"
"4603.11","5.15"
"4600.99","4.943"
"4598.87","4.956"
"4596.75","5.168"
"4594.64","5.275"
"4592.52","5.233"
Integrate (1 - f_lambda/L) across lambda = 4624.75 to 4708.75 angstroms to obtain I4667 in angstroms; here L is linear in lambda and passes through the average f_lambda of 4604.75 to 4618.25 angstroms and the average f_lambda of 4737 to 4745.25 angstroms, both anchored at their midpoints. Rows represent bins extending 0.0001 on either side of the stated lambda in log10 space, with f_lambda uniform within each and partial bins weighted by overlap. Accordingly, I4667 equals 1.3 angstroms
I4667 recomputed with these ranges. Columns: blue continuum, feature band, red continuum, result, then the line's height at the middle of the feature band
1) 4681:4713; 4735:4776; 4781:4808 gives 1.41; 5.57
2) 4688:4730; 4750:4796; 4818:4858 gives 0.14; 5.51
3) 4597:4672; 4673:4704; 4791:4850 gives 1.55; 5.38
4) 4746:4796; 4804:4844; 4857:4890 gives -1.13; 5.39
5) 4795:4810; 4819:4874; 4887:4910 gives 2.29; 5.84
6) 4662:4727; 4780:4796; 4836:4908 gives -0.90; 5.42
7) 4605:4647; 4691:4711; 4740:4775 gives 0.31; 5.34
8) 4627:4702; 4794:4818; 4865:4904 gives -1.85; 5.36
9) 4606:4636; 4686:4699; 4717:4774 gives 0.44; 5.33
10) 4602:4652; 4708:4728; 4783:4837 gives 0.40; 5.45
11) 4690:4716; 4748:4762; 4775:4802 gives 0.29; 5.57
